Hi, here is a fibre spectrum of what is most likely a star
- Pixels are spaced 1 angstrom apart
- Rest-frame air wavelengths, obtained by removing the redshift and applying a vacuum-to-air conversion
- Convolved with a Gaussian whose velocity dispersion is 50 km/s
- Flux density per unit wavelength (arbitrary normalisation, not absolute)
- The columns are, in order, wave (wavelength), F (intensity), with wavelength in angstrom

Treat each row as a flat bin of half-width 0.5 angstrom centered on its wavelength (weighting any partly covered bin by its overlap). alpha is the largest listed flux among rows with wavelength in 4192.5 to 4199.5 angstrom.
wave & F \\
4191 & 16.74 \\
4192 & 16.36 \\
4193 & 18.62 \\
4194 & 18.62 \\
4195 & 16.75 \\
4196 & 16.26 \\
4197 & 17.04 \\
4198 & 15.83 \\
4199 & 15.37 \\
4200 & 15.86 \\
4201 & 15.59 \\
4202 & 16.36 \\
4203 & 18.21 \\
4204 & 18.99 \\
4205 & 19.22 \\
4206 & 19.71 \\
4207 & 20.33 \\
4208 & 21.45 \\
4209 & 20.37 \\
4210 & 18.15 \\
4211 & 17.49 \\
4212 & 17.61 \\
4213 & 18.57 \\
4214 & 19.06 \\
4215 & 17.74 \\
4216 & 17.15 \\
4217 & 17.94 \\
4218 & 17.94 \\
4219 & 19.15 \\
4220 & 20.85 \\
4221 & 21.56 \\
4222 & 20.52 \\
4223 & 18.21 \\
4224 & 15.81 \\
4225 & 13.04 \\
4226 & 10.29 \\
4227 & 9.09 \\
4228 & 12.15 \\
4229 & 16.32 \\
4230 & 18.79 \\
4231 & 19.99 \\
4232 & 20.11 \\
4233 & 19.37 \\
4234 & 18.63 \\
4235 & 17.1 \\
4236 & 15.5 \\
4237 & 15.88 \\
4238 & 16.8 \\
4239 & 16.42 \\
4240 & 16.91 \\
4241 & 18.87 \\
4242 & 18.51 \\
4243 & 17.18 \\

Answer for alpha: 18.62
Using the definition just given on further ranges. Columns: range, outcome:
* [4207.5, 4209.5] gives 21.45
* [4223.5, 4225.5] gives 15.81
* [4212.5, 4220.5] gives 20.85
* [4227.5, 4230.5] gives 18.79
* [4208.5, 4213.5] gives 20.37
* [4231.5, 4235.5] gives 20.11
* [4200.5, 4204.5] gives 18.99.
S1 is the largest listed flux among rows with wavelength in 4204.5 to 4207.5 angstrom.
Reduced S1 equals 20.33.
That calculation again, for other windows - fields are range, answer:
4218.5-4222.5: 21.56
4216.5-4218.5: 17.94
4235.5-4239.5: 16.8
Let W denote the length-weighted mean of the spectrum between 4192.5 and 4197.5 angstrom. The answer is 17.5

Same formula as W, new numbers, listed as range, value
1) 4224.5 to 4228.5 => 11.1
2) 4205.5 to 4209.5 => 20.5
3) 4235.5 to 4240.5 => 16.3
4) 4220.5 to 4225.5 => 17.8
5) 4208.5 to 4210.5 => 19.3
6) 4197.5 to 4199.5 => 15.6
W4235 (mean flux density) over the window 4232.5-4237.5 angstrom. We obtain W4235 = 17.3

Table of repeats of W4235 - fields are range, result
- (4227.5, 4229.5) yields 14.2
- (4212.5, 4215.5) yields 18.5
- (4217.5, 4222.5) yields 20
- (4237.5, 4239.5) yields 16.6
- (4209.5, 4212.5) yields 17.7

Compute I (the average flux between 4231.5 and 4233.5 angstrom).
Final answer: 19.7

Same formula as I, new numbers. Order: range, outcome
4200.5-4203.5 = 16.7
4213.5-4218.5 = 18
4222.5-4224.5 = 17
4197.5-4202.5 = 15.8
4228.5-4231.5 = 18.4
